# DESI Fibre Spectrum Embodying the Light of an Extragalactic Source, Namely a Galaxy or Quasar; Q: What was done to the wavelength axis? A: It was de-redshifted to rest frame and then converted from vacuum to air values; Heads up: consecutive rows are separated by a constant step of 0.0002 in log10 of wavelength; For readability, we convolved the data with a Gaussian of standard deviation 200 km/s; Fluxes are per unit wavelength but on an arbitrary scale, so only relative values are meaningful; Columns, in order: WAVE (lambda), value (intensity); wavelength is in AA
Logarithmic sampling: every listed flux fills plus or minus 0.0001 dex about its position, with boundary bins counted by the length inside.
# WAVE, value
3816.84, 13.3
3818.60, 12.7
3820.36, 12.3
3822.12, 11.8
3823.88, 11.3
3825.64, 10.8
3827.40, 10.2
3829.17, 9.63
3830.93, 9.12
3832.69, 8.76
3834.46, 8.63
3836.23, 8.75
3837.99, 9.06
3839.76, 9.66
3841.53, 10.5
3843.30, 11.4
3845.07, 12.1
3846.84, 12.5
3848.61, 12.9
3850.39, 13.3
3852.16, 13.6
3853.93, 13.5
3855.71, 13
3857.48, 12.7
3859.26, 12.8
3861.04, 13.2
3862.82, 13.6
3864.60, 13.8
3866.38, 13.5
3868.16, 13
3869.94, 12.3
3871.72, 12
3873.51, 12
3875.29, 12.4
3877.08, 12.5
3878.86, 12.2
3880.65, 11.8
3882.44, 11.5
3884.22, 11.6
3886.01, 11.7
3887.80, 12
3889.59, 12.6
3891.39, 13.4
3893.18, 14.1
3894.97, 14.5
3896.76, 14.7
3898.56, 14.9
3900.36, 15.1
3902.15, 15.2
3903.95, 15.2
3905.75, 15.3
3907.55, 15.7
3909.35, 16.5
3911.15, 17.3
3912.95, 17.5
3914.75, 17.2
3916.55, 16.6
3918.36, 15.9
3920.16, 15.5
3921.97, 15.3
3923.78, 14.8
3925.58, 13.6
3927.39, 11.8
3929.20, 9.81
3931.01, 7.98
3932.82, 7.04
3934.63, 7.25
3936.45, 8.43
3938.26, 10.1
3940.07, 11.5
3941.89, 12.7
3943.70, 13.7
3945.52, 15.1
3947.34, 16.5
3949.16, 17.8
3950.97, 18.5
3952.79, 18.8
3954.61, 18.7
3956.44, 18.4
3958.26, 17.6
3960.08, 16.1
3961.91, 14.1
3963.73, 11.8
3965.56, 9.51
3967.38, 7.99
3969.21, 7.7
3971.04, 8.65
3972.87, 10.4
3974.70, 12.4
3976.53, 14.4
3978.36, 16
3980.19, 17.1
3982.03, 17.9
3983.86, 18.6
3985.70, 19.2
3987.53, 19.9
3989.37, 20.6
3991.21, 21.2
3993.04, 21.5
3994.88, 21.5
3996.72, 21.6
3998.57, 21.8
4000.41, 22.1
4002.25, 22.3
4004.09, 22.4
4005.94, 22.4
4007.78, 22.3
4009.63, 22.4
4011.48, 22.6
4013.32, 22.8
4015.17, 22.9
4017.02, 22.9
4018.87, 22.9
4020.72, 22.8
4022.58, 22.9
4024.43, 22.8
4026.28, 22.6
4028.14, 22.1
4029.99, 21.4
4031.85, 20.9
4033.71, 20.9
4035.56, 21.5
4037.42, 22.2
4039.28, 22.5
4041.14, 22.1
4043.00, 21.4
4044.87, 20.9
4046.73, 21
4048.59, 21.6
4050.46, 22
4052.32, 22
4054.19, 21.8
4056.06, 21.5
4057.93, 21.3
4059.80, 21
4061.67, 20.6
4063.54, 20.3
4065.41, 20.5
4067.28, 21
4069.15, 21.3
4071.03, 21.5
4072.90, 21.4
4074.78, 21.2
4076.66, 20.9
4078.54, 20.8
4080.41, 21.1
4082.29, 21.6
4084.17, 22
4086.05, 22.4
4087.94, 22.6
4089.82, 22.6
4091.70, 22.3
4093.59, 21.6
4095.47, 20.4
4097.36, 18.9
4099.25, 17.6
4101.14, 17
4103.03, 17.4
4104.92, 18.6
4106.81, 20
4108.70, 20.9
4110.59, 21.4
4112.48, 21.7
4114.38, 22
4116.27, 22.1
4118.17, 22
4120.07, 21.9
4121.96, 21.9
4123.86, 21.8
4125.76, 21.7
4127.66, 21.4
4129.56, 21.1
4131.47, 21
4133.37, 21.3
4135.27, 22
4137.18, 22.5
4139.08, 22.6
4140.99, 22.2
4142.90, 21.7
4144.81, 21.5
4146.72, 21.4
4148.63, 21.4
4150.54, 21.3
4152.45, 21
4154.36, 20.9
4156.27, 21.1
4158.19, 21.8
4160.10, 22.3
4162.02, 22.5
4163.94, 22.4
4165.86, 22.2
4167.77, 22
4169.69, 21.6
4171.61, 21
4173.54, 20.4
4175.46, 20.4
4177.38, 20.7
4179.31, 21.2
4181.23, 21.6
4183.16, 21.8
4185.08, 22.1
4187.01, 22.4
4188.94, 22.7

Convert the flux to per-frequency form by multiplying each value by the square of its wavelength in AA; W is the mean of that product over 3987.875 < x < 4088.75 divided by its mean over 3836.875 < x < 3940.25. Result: 1.81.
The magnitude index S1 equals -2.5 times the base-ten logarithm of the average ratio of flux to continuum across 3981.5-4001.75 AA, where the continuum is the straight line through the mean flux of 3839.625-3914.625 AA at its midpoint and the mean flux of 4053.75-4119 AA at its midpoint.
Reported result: -0.18 mag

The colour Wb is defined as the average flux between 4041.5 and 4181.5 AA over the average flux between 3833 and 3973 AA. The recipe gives 1.6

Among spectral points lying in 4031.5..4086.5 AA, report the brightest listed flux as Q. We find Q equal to 22.5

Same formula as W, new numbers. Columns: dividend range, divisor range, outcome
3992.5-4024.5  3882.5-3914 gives 1.63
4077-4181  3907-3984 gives 1.67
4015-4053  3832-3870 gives 2.02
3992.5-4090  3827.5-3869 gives 2.06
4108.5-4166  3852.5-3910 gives 1.84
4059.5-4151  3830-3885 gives 2.02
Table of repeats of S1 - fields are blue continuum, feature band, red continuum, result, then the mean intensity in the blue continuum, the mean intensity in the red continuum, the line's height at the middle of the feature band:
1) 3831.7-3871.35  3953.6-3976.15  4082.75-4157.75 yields 0.22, 11.9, 21.2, 15.8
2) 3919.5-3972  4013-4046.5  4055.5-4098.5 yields -0.21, 13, 21.2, 18.3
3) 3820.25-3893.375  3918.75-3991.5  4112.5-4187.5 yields 0.08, 11.8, 21.6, 15.1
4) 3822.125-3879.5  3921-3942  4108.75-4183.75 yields 0.31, 11.7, 21.6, 14.4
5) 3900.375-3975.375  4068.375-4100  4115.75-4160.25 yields -0.09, 13.7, 21.6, 19.5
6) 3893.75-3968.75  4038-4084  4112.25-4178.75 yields -0.14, 14.2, 21.6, 18.7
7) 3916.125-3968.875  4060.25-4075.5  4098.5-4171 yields -0.13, 13.5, 21.3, 18.5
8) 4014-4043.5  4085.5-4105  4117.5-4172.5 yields 0.09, 22.2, 21.7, 21.9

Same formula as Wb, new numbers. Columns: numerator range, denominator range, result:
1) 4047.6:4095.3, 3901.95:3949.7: 1.57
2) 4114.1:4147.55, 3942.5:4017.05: 1.23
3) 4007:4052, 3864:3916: 1.59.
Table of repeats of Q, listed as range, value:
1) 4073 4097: 22.6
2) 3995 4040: 22.9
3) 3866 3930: 17.5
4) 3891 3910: 16.5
